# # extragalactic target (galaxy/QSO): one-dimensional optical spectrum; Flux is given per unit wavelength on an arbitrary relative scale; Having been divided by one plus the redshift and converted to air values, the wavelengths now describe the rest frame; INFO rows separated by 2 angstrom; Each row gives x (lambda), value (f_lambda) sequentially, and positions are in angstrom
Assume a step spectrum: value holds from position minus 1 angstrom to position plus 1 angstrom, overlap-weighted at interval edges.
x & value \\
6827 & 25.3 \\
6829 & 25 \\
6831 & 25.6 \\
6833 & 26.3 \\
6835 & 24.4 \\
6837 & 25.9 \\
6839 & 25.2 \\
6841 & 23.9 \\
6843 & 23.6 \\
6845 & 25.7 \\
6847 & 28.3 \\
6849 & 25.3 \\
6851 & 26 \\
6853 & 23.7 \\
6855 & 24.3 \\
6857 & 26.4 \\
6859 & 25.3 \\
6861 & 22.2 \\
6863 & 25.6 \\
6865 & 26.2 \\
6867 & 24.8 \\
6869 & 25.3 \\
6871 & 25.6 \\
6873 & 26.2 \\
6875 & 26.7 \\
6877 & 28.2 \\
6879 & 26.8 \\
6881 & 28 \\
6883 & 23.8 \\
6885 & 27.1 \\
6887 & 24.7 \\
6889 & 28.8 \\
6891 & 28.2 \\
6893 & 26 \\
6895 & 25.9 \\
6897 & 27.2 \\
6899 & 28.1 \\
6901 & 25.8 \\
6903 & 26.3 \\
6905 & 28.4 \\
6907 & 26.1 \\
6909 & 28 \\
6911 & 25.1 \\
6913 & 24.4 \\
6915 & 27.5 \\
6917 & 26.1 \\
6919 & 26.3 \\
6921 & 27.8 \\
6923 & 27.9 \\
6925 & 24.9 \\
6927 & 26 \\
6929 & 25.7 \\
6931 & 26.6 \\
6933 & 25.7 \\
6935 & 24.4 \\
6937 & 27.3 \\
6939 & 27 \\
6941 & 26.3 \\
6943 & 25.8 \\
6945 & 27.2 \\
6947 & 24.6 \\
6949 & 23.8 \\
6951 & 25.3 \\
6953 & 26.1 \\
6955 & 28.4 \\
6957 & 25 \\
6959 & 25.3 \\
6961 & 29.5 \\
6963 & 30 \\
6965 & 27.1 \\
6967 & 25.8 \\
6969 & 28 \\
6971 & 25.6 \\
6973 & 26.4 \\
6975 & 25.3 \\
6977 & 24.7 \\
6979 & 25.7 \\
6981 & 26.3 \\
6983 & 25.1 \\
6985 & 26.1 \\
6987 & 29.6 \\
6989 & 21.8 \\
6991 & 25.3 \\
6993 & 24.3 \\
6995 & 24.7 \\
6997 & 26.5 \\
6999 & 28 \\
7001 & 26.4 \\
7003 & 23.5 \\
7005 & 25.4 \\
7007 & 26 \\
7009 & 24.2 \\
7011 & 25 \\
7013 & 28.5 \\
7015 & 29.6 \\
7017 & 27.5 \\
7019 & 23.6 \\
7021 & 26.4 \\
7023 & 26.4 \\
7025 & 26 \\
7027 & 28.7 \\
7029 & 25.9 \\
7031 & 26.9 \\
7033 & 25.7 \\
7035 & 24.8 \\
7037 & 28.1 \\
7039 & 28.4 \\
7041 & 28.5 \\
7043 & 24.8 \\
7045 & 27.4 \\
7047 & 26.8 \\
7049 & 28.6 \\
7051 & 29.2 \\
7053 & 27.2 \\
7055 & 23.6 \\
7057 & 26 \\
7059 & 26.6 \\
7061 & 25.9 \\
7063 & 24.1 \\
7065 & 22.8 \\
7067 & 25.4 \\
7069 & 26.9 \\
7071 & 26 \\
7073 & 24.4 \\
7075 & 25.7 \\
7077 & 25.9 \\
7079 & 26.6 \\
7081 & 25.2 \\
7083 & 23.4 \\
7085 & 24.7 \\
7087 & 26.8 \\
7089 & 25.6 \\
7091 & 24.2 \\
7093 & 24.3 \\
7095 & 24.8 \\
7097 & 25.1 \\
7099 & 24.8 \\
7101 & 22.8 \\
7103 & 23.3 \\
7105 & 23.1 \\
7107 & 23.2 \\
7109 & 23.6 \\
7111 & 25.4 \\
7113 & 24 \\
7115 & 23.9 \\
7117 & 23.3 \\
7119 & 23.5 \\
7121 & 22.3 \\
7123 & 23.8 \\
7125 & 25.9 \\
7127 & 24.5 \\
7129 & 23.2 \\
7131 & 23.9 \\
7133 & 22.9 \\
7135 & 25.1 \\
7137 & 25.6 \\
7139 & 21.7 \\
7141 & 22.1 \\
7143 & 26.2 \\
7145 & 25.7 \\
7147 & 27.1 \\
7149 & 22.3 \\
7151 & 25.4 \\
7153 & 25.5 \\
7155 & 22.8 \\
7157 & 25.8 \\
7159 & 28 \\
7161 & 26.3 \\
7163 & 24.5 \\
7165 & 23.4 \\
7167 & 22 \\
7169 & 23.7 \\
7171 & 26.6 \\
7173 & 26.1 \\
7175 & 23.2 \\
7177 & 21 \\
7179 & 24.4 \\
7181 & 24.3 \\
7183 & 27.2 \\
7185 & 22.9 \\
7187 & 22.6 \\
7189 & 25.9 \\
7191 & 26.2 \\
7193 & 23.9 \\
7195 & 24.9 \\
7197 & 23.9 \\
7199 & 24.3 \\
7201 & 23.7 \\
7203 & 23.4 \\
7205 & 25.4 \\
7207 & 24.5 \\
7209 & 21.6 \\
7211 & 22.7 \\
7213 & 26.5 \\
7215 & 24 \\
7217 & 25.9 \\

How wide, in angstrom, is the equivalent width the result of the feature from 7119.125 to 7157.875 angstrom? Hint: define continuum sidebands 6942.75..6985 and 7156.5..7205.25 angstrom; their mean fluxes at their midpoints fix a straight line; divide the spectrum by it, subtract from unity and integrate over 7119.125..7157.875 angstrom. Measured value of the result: 0.89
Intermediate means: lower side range 26.2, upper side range 24.5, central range 24.3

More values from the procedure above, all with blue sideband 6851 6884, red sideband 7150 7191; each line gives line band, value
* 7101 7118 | 0.8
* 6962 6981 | -0.9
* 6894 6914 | -0.8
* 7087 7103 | 0.2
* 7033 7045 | -0.9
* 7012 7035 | -1.5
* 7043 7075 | -1.3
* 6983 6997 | -0.1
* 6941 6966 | -1.2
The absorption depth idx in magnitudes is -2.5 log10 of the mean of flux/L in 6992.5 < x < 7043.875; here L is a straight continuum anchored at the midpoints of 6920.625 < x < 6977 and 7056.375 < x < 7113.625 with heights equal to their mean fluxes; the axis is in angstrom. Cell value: -0.03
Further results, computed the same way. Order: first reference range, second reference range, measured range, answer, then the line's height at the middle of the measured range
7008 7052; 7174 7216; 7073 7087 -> 0.031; 26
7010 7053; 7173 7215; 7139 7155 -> 0.018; 25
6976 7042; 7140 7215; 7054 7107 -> 0.024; 25.5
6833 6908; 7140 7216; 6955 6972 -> -0.067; 25.5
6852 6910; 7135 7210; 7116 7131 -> 0.042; 24.7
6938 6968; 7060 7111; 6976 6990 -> 0.020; 26.1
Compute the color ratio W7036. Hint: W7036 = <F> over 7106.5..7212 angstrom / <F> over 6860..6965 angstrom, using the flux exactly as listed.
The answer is 0.92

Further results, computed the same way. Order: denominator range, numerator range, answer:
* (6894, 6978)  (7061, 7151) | 0.93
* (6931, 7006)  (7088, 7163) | 0.94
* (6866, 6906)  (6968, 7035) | 0.98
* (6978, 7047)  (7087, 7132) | 0.92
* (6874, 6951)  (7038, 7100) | 0.98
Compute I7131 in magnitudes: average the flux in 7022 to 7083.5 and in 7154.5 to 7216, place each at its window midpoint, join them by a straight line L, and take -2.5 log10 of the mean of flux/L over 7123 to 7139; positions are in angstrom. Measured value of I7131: 0.040 mag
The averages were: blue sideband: 26.2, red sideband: 24.4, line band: 24.2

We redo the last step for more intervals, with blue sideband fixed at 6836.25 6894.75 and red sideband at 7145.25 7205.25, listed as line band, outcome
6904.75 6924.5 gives -0.04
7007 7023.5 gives -0.05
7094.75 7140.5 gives 0.04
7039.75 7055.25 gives -0.09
